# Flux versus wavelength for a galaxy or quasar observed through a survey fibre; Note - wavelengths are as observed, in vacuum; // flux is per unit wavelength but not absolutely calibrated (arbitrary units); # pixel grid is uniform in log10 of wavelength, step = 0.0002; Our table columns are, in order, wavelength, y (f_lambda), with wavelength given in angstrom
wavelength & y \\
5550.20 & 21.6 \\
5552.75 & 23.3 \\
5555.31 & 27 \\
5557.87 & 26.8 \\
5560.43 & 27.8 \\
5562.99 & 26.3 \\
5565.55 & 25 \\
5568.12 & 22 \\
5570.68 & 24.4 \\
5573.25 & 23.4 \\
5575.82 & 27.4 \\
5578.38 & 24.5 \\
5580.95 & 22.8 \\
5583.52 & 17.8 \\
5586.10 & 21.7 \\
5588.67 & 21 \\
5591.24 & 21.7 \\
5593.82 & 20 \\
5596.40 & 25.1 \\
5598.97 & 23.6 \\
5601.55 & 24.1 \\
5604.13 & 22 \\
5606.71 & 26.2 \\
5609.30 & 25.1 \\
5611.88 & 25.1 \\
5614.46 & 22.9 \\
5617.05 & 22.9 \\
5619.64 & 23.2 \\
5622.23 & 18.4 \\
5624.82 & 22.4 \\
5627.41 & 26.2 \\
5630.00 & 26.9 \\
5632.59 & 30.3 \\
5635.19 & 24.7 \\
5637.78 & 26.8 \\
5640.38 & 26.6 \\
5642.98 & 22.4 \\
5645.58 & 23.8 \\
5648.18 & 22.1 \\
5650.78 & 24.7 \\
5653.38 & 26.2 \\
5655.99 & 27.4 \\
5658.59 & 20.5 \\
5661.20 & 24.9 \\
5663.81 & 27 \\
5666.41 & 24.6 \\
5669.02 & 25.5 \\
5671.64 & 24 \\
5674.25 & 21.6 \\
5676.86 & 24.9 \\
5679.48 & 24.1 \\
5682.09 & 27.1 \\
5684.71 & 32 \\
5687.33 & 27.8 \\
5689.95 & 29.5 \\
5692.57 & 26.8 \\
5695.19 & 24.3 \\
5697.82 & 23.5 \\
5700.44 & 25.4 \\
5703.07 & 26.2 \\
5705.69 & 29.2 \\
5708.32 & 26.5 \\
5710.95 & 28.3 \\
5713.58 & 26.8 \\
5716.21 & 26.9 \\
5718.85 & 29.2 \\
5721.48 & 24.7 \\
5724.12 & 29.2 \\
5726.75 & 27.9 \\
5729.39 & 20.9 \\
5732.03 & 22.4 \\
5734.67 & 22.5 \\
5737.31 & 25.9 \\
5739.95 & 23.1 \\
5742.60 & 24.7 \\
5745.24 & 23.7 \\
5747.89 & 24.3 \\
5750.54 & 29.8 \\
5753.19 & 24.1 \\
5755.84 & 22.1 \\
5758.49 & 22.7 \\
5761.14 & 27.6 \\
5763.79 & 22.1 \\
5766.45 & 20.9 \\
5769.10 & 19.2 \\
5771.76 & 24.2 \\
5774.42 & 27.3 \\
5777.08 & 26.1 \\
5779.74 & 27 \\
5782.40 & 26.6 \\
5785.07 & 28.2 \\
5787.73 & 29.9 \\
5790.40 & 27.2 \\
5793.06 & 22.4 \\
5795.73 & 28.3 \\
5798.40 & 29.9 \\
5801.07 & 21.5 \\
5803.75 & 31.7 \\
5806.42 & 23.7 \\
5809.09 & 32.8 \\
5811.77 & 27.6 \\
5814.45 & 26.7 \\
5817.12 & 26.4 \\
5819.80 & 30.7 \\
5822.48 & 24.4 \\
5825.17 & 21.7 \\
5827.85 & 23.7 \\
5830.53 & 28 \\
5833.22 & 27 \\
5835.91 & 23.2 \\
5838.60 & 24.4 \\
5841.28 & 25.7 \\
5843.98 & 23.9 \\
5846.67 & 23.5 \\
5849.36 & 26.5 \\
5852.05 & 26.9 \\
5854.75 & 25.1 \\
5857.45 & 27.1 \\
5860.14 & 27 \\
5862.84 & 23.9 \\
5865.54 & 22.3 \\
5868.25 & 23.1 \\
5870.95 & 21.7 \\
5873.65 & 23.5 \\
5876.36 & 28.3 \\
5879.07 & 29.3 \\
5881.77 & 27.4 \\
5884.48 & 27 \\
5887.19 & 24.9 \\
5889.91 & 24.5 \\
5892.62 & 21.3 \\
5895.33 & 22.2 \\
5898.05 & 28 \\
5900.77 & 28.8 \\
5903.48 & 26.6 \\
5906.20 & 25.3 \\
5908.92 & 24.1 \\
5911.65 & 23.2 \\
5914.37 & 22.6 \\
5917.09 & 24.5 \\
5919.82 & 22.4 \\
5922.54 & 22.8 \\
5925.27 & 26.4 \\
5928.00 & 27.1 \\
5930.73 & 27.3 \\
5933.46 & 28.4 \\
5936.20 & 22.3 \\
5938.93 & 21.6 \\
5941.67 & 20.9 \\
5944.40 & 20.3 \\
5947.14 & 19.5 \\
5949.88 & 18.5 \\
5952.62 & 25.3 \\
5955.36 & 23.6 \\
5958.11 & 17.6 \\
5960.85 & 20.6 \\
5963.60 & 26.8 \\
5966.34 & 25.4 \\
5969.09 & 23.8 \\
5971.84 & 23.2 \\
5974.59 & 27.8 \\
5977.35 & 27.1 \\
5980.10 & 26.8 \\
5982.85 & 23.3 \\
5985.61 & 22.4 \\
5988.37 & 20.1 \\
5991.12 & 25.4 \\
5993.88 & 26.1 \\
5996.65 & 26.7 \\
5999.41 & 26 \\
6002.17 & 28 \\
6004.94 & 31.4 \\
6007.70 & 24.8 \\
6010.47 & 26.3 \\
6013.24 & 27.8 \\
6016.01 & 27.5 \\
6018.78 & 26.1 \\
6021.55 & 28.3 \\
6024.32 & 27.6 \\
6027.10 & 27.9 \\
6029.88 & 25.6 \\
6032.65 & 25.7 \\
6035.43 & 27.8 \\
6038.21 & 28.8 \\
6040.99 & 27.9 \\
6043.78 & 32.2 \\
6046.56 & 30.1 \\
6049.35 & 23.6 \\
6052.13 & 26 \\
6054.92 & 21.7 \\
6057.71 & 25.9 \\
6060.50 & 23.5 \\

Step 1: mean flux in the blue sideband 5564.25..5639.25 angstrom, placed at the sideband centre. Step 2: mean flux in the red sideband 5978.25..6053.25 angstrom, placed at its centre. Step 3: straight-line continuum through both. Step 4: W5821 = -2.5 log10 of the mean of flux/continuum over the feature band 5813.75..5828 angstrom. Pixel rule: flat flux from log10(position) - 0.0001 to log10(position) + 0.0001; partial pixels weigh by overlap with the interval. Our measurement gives -0.02 mag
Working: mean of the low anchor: 23.7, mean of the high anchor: 26.7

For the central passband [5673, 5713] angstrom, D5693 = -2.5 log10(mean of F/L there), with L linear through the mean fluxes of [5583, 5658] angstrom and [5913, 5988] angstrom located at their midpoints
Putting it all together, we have -0.12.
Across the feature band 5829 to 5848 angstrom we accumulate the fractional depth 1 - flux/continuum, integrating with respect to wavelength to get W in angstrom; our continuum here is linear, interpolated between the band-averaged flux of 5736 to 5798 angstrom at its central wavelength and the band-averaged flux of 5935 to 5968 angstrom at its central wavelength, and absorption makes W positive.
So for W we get -0.9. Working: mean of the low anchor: 25.2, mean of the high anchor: 21.9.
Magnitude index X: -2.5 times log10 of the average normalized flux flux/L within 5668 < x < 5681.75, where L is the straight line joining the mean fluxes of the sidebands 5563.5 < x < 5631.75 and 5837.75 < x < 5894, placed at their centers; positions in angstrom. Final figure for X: -0.01 mag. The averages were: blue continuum 23.4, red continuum 25.1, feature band 24.2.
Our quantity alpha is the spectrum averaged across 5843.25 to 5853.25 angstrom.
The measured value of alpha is 25.3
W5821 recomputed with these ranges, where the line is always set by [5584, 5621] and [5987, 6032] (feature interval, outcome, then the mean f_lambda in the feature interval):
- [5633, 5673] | -0.061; 24.9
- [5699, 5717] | -0.130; 27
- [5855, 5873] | 0.049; 24.2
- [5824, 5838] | 0.013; 24.7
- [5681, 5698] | -0.157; 27.5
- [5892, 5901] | 0.030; 24.9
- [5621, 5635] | -0.071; 24.9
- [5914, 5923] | 0.117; 23.2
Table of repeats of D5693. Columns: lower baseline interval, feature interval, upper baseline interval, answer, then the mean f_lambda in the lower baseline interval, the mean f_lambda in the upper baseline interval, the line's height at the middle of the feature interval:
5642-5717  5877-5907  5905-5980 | -0.08 mag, 25.7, 23.7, 24.1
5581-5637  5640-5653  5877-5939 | -0.01 mag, 23.4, 25.2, 23.6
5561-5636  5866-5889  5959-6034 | -0.01 mag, 23.7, 25.8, 25.2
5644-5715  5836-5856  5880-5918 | 0.01 mag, 25.7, 25.1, 25.2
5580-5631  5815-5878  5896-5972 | -0.07 mag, 22.9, 23.8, 23.6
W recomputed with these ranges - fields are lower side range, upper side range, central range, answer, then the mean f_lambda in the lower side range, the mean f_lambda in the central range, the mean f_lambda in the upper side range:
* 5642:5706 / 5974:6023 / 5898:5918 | 0.6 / 25.4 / 25.2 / 26.2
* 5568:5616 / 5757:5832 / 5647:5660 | -0.1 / 23.2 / 24.2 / 26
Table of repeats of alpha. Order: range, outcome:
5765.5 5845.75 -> 26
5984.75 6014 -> 25.9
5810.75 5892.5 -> 25.4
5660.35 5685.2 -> 25.4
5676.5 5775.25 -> 25.5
